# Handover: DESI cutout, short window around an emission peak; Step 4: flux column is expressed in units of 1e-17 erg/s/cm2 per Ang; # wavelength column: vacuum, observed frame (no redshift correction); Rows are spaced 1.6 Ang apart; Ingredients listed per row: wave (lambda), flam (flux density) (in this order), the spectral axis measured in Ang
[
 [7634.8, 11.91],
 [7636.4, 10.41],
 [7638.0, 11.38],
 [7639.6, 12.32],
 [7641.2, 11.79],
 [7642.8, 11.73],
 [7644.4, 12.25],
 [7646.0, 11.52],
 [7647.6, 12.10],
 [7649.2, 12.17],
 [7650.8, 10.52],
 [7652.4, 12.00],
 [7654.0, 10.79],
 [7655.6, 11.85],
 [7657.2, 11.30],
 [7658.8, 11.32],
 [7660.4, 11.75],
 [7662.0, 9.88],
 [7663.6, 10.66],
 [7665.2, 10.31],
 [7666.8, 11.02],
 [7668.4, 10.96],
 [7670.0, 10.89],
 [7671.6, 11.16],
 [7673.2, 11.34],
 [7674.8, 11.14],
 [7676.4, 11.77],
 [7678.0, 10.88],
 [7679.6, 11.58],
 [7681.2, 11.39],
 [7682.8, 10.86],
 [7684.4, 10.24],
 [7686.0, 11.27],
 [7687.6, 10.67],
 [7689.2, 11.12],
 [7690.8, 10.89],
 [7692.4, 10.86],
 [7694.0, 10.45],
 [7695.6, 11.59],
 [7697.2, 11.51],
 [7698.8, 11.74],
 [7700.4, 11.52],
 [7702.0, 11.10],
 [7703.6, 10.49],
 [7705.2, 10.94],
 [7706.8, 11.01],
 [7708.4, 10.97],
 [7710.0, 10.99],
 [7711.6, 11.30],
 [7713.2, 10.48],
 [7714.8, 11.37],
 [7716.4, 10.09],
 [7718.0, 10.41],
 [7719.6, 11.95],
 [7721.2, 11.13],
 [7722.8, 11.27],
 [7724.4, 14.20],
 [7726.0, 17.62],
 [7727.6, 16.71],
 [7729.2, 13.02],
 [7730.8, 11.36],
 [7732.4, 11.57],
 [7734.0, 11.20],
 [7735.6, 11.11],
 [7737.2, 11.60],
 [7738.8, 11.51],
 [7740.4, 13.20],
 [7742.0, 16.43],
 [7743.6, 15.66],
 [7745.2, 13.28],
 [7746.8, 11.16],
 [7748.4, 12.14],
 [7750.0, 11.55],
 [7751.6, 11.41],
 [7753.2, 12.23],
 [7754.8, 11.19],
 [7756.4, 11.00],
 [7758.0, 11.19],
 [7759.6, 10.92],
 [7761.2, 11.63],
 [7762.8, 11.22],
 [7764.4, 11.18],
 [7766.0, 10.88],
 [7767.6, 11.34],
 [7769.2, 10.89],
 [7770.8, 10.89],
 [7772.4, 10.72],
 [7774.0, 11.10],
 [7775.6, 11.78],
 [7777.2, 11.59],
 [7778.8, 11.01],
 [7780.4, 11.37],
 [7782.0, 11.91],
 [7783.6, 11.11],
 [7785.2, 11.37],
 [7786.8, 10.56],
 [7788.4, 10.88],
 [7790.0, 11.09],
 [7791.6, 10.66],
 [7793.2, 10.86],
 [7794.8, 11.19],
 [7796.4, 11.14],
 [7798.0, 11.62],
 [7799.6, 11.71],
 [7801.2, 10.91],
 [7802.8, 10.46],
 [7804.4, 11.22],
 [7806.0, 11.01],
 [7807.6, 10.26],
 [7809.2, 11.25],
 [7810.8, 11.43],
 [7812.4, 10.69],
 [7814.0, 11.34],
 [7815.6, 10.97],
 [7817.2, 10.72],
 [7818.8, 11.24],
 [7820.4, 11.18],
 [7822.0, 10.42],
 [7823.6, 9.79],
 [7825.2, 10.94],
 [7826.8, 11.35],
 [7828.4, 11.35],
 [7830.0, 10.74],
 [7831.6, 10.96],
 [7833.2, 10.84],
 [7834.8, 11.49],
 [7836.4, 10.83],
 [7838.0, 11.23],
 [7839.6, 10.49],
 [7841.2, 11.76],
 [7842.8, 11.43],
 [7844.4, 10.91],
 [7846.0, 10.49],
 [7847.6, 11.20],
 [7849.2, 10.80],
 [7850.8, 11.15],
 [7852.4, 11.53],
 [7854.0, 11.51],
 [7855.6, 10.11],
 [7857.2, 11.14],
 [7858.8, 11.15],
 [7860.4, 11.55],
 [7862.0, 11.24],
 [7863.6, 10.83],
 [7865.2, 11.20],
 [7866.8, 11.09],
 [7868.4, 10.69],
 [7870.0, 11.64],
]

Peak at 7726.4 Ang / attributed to [S II] 6716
